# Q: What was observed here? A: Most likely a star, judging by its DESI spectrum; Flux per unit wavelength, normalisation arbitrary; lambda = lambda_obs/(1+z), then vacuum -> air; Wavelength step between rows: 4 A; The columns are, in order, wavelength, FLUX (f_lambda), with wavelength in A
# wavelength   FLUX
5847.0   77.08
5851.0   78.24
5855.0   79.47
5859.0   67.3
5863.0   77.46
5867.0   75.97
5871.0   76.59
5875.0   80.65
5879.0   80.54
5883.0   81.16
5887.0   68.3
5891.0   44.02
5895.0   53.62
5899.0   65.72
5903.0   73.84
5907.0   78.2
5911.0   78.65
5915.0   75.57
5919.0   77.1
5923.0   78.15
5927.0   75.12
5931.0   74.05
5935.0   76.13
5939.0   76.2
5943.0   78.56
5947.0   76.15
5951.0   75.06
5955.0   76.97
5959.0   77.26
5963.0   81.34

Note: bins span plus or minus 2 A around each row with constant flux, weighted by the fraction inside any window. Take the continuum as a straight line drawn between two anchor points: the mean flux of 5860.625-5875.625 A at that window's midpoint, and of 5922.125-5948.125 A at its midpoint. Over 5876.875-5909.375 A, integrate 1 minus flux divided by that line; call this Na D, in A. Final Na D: 3.6 A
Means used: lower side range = 77.1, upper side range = 76.3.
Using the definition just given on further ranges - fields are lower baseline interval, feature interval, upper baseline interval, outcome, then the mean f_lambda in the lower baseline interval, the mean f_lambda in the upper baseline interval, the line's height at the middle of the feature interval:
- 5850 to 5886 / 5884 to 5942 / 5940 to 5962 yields 4.3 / 77.2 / 77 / 77.1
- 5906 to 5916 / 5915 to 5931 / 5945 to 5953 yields 0.1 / 77.6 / 75.6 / 77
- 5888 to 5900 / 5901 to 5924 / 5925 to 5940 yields -4.4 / 54.7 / 75.3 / 64.6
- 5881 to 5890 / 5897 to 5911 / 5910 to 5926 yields 0.2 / 71.3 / 77.1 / 74.6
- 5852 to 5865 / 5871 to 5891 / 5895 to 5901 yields -2.0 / 75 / 61.7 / 67.4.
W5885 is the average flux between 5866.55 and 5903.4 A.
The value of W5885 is 69.6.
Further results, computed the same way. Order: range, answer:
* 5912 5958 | 76.4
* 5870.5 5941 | 72.9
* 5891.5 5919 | 69.9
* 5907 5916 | 77.5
